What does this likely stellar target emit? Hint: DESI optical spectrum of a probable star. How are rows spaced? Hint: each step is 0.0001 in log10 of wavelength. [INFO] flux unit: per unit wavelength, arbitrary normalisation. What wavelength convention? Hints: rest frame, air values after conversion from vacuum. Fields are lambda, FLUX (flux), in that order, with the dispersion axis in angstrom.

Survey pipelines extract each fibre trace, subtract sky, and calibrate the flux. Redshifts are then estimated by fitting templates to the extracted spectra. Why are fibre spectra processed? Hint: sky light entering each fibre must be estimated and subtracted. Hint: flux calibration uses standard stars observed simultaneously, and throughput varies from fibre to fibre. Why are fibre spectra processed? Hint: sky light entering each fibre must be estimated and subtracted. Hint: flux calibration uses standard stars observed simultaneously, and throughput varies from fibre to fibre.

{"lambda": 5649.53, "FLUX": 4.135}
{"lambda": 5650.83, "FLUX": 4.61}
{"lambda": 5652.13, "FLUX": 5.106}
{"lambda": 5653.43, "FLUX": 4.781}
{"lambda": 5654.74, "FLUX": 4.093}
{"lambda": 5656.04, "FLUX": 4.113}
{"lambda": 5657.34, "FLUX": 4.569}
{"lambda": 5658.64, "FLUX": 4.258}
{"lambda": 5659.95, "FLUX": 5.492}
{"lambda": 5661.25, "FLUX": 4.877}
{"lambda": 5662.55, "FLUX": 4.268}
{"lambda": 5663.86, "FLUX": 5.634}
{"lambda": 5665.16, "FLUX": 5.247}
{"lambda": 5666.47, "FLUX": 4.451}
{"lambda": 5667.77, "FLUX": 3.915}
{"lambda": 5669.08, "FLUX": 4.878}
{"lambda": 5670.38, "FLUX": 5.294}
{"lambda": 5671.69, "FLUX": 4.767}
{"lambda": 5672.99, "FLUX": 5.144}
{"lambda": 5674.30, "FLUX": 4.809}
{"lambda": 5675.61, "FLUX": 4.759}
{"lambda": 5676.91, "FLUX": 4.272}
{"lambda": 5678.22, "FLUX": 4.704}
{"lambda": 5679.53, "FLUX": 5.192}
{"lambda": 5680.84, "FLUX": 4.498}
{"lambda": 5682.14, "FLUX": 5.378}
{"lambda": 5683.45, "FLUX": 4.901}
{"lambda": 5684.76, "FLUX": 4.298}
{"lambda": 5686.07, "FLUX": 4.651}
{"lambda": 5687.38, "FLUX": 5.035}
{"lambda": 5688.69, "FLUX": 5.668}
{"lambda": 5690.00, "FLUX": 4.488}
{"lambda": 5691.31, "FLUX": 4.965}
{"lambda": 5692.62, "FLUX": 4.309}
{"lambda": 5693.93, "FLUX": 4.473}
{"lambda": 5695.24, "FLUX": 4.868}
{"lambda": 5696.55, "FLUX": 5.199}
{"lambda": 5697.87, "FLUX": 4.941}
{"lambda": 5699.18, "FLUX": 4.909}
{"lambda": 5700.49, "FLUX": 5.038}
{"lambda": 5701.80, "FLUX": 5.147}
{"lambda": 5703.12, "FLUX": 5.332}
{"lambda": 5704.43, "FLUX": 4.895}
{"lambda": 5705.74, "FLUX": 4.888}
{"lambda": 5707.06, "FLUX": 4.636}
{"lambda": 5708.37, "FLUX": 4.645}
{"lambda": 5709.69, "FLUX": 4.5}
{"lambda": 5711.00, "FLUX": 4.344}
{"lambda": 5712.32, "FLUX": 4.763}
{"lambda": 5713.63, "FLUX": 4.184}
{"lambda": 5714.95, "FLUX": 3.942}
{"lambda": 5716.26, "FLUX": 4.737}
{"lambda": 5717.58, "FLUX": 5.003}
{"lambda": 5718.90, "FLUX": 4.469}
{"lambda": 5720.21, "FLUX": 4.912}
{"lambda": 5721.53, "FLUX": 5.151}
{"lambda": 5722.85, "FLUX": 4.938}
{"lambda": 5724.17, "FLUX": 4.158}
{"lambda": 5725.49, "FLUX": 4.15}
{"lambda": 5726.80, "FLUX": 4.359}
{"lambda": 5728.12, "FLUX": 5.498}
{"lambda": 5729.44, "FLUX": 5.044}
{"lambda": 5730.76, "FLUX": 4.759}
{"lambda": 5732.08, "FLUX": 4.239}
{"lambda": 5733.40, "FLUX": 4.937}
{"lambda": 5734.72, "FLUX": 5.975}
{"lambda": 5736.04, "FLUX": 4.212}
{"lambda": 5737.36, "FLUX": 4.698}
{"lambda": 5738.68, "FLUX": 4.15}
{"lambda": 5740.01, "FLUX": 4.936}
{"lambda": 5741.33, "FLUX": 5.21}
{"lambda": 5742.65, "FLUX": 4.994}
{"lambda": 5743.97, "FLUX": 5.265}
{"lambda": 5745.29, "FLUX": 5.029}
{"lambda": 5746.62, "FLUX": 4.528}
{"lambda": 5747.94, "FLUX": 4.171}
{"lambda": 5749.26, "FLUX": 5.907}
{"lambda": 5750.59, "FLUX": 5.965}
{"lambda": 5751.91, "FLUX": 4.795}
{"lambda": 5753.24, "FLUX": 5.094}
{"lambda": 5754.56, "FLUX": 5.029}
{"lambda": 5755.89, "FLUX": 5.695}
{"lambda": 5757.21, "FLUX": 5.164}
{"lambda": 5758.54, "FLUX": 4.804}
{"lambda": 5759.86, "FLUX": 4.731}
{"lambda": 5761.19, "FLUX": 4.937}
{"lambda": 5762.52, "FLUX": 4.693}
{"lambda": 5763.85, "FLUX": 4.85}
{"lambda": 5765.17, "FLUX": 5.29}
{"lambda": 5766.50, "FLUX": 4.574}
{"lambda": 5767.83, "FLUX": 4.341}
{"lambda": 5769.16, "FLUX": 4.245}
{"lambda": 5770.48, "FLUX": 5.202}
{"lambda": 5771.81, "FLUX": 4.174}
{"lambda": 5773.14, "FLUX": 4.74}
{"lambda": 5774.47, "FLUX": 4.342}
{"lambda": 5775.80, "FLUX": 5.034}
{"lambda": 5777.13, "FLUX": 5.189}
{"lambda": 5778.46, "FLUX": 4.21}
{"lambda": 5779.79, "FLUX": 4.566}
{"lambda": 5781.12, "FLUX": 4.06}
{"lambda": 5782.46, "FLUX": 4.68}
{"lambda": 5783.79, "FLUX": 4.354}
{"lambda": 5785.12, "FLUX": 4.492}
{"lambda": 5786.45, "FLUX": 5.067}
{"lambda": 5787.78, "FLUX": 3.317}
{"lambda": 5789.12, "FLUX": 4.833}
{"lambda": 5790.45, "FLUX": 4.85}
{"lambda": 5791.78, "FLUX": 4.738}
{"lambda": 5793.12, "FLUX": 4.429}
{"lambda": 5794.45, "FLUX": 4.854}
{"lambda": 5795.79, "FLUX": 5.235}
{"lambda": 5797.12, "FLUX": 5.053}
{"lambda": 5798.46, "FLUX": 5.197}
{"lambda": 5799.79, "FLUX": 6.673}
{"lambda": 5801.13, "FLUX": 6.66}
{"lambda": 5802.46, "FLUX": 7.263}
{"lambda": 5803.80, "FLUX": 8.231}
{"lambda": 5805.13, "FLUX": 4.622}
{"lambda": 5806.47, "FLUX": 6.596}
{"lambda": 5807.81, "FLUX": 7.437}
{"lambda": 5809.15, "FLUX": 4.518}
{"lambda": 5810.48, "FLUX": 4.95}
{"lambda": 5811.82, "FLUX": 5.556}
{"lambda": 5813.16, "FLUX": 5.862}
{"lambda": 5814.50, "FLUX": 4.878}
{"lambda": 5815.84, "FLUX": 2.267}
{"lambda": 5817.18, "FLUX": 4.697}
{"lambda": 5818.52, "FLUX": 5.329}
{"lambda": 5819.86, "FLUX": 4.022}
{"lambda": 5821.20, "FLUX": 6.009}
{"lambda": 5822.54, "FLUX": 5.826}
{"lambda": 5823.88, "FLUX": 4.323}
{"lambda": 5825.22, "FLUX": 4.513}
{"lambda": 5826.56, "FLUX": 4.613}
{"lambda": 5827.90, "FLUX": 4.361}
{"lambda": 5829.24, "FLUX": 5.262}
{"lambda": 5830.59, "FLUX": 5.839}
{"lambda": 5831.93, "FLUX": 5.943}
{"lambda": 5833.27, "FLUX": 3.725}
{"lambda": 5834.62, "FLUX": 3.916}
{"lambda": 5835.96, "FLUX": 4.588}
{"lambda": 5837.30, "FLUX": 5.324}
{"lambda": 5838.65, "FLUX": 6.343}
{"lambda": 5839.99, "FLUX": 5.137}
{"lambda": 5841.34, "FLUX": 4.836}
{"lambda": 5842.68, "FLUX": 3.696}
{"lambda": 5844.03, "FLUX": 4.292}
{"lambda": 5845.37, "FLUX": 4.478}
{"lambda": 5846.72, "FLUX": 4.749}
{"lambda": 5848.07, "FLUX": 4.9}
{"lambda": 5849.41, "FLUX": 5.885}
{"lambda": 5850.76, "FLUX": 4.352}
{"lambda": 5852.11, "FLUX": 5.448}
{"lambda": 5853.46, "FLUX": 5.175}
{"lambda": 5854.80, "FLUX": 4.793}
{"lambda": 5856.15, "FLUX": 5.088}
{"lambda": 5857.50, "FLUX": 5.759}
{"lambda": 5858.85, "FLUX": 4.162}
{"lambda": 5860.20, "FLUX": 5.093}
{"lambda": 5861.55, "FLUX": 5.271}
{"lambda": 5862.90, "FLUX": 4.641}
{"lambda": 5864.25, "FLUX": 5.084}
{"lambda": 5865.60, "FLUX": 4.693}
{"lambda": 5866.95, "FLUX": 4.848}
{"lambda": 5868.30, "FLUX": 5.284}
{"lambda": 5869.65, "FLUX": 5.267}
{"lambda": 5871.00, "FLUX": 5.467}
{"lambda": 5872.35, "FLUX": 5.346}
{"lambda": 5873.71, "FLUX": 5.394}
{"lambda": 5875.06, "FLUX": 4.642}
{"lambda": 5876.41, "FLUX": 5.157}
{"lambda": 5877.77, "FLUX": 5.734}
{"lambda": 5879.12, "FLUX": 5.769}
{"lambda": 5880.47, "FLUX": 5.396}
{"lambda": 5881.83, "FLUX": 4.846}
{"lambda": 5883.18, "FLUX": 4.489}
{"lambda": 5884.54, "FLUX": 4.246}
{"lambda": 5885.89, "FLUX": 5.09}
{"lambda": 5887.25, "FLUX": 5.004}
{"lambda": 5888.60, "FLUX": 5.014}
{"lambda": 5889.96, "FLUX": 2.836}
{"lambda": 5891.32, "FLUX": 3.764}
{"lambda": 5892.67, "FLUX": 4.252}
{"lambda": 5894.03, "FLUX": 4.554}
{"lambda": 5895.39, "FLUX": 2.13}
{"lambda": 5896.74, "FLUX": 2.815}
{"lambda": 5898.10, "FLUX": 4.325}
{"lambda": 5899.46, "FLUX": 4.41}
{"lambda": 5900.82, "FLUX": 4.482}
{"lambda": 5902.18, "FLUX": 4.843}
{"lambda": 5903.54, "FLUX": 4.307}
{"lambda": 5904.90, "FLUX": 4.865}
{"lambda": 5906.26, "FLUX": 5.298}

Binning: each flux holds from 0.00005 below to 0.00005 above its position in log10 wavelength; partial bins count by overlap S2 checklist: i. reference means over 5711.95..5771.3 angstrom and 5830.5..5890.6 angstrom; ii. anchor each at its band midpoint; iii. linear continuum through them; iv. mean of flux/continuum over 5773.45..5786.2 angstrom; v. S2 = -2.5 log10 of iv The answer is 0.070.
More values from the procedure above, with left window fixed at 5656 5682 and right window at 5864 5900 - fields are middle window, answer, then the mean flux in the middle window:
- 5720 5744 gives -0.01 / 4.81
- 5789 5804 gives -0.19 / 5.62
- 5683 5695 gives 0.00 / 4.76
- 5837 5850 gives -0.06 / 4.95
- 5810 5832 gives -0.05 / 4.93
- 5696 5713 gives -0.02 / 4.86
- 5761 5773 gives 0.01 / 4.69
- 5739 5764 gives -0.07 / 5.03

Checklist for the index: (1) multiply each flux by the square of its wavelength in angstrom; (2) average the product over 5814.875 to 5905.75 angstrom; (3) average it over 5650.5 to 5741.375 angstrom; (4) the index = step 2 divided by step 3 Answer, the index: 1.1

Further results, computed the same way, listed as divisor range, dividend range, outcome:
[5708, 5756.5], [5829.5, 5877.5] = 1.08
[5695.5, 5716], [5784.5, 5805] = 1.17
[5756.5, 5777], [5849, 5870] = 1.09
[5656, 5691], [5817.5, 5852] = 1.08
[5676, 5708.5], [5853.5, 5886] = 1.11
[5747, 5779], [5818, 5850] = 1.03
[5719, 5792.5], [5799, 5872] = 1.11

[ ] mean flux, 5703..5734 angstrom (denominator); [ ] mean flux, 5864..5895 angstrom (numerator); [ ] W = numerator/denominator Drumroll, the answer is 1.0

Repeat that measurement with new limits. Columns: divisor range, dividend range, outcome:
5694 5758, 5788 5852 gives 1.06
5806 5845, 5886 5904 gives 0.82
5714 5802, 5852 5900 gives 0.98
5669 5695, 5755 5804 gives 1.03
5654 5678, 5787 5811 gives 1.17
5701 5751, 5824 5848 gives 1.00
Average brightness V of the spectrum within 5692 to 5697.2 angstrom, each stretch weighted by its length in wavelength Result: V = 4.72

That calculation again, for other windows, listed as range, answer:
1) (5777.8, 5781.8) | 4.27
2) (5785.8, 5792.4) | 4.56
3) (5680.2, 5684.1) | 4.94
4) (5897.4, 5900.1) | 4.35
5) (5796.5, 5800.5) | 5.65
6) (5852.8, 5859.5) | 5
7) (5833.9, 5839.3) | 5.02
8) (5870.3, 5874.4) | 5.4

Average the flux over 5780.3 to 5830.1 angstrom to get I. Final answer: 5.13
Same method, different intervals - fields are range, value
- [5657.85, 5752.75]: 4.82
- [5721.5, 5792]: 4.78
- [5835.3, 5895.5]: 4.88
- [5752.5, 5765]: 5.01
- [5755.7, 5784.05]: 4.71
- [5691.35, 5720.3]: 4.74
